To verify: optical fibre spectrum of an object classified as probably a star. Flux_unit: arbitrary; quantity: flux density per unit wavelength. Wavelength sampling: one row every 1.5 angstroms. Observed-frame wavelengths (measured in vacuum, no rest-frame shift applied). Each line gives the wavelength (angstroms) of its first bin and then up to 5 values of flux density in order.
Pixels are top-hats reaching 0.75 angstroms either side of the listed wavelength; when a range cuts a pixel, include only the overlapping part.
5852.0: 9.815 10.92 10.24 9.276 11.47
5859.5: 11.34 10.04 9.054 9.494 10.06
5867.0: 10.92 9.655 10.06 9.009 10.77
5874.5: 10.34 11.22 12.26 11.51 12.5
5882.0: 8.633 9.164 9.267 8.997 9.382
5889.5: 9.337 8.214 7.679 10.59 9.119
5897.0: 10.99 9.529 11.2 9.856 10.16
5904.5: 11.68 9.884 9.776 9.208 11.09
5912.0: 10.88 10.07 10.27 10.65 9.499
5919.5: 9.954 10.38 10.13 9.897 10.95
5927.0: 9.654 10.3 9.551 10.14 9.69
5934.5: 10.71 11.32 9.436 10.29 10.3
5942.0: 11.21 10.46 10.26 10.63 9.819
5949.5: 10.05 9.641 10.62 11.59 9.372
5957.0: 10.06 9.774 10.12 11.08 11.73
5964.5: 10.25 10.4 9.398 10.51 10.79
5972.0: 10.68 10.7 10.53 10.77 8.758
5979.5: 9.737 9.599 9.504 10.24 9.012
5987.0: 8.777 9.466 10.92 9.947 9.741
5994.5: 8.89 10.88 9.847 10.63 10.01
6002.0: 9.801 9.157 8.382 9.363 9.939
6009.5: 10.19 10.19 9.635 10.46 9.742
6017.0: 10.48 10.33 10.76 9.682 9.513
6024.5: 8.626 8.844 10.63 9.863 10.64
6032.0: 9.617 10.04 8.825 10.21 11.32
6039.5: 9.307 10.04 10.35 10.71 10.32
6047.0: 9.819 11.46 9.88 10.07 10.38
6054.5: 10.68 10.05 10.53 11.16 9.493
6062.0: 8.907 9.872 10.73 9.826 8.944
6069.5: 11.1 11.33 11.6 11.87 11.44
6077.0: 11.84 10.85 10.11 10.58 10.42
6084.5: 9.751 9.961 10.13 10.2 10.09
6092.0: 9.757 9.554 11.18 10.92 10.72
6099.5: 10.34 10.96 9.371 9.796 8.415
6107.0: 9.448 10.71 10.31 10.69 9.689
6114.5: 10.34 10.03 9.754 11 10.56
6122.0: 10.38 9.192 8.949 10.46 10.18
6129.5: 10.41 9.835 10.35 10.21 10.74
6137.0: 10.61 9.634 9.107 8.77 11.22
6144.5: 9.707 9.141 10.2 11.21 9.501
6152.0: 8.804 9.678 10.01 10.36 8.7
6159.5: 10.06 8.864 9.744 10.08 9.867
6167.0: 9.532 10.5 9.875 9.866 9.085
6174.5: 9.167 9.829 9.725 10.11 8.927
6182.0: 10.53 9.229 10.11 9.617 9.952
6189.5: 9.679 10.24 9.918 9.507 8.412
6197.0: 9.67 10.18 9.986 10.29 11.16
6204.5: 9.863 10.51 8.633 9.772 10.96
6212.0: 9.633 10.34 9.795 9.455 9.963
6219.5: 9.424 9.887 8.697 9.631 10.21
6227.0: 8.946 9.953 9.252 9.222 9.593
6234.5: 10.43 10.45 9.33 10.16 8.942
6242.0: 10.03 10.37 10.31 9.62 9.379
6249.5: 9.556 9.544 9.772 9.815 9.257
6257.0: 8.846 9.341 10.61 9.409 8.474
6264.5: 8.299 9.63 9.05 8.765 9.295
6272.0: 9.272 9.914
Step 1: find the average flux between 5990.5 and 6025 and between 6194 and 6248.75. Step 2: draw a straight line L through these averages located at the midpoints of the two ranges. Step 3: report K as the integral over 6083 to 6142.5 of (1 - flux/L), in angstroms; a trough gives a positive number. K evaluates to -1.54 angstroms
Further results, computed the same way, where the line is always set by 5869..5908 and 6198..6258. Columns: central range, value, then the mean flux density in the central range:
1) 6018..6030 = 0.18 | 9.79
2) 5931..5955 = -0.91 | 10.4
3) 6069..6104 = -2.49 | 10.6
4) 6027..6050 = -0.63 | 10.2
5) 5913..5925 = -0.13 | 10.1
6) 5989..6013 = 0.27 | 9.84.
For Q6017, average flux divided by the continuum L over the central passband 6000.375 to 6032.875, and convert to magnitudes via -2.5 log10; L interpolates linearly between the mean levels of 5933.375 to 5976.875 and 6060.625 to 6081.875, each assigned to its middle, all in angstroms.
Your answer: 0.08 mag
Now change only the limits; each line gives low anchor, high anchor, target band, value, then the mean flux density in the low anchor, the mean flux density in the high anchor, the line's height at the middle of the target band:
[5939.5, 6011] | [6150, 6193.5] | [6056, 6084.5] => -0.07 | 10.1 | 9.71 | 9.9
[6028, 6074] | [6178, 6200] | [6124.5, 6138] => -0.03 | 10.3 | 9.73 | 9.95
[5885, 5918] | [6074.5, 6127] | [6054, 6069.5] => 0.01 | 9.91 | 10.2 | 10.2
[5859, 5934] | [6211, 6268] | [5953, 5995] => -0.01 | 10.1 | 9.6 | 9.97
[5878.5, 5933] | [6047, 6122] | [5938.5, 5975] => -0.03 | 9.99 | 10.3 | 10.1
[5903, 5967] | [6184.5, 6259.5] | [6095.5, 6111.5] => -0.02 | 10.3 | 9.75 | 9.98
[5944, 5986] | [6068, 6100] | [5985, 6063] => 0.05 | 10.2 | 10.6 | 10.4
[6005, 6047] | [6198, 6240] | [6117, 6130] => -0.02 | 9.95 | 9.84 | 9.9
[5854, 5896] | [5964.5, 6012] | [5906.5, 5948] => -0.03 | 10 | 9.9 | 9.95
